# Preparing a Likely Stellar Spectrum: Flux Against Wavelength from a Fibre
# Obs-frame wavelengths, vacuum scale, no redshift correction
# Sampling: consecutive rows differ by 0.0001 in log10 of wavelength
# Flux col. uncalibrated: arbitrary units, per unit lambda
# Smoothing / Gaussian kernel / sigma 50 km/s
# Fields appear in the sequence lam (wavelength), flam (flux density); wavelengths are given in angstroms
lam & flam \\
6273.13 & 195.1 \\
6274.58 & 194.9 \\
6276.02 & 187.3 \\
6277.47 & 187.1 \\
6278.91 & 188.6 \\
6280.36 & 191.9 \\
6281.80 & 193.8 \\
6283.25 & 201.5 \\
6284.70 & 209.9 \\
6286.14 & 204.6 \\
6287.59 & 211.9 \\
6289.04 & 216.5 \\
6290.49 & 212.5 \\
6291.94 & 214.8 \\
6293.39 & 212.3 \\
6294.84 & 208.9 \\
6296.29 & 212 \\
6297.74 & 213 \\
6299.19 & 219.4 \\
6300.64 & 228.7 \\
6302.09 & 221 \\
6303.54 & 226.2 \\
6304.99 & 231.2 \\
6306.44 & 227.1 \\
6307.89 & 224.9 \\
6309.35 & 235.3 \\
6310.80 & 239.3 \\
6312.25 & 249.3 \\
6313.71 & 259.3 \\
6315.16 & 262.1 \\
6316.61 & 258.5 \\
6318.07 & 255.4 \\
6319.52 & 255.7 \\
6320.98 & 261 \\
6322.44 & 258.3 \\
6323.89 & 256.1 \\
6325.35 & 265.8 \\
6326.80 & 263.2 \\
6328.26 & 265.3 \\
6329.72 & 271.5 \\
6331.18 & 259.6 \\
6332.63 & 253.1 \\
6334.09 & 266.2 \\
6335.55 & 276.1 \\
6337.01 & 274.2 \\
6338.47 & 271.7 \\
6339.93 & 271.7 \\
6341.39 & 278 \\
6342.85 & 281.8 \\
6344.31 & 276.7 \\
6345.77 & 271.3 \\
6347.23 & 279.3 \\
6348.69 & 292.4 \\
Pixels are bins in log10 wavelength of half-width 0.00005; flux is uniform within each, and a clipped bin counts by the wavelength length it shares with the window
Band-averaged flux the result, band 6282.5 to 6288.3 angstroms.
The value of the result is 207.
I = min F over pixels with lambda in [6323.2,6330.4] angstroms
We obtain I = 256.1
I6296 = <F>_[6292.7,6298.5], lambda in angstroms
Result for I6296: 212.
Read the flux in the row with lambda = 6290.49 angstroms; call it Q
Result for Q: 212.5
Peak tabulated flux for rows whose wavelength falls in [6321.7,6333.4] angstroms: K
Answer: 271.5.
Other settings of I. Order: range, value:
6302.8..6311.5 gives 224.9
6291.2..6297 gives 208.9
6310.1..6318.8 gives 239.3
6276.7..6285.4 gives 187.1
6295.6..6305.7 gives 212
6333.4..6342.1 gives 266.2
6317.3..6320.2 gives 255.4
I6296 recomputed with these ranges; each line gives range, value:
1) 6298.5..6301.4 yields 224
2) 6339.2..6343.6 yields 277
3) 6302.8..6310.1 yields 229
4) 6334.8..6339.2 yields 274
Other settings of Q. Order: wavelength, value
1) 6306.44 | 227.1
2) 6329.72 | 271.5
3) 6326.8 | 263.2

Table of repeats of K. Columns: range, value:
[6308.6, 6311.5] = 239.3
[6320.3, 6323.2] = 261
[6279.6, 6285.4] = 209.9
